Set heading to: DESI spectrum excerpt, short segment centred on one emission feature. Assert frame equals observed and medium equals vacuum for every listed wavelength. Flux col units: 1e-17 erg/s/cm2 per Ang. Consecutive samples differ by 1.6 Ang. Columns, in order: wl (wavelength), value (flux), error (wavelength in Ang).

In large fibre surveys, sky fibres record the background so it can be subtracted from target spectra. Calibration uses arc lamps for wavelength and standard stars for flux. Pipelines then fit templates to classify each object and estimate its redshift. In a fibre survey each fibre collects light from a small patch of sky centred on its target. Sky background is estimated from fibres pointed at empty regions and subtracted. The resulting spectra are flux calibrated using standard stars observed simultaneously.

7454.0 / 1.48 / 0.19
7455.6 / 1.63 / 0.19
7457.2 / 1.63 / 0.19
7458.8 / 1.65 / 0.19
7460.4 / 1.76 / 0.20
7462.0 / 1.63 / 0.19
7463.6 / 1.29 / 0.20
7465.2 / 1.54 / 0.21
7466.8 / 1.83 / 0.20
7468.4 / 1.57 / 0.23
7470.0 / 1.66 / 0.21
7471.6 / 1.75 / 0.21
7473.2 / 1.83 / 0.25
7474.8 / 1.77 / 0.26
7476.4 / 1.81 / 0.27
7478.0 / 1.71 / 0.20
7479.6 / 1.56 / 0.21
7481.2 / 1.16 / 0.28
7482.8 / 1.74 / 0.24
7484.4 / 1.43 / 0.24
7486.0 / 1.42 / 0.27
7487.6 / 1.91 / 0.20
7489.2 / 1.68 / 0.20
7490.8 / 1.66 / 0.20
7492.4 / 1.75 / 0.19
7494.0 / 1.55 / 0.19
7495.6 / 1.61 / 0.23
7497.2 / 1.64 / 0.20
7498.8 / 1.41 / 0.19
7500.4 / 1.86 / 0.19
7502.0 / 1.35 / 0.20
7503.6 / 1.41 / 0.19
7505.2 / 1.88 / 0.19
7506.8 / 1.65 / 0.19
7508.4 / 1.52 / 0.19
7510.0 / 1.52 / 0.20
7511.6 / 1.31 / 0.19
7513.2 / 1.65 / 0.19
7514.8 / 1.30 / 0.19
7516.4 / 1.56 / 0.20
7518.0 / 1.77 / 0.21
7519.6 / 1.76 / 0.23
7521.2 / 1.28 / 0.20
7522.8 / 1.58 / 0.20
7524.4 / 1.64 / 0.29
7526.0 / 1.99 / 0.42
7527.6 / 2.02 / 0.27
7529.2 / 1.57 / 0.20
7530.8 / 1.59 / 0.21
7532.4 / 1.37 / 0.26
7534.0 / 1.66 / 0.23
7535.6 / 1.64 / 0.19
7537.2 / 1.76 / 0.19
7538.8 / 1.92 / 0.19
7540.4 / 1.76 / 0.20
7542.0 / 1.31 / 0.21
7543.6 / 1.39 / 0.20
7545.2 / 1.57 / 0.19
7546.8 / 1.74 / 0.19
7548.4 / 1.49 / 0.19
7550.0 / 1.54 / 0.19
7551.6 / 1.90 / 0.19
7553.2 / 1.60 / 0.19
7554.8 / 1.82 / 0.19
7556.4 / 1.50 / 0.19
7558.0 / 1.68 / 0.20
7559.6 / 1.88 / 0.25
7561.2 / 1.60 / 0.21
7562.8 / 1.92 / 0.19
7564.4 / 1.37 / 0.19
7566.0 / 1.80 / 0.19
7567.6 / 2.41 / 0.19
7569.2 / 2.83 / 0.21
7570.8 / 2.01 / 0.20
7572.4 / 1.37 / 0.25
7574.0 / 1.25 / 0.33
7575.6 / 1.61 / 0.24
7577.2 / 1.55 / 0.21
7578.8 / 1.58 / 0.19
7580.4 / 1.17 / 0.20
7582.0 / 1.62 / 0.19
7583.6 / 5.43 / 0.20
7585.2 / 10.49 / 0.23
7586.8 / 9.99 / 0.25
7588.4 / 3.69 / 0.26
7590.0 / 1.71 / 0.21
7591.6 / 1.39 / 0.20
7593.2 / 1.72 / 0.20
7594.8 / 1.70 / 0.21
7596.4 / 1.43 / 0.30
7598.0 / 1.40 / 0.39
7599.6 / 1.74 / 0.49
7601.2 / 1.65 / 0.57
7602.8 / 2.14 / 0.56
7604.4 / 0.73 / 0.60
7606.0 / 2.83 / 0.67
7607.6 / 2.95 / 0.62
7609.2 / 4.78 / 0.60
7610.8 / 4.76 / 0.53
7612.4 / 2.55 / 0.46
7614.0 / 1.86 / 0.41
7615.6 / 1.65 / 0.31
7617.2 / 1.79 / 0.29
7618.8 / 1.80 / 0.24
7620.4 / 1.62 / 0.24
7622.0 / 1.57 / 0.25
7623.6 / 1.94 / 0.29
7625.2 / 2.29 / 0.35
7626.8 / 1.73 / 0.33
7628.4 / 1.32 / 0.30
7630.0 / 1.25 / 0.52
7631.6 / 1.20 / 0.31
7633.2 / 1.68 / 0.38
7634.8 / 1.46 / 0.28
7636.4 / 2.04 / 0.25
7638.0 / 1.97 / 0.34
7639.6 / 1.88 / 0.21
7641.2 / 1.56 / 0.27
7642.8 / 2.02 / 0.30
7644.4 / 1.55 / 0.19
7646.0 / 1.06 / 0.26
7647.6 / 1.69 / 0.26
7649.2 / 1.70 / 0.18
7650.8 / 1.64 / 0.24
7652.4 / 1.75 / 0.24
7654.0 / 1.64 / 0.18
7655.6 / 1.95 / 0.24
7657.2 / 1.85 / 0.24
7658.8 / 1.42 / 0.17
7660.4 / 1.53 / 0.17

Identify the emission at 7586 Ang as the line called H-alpha 6563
